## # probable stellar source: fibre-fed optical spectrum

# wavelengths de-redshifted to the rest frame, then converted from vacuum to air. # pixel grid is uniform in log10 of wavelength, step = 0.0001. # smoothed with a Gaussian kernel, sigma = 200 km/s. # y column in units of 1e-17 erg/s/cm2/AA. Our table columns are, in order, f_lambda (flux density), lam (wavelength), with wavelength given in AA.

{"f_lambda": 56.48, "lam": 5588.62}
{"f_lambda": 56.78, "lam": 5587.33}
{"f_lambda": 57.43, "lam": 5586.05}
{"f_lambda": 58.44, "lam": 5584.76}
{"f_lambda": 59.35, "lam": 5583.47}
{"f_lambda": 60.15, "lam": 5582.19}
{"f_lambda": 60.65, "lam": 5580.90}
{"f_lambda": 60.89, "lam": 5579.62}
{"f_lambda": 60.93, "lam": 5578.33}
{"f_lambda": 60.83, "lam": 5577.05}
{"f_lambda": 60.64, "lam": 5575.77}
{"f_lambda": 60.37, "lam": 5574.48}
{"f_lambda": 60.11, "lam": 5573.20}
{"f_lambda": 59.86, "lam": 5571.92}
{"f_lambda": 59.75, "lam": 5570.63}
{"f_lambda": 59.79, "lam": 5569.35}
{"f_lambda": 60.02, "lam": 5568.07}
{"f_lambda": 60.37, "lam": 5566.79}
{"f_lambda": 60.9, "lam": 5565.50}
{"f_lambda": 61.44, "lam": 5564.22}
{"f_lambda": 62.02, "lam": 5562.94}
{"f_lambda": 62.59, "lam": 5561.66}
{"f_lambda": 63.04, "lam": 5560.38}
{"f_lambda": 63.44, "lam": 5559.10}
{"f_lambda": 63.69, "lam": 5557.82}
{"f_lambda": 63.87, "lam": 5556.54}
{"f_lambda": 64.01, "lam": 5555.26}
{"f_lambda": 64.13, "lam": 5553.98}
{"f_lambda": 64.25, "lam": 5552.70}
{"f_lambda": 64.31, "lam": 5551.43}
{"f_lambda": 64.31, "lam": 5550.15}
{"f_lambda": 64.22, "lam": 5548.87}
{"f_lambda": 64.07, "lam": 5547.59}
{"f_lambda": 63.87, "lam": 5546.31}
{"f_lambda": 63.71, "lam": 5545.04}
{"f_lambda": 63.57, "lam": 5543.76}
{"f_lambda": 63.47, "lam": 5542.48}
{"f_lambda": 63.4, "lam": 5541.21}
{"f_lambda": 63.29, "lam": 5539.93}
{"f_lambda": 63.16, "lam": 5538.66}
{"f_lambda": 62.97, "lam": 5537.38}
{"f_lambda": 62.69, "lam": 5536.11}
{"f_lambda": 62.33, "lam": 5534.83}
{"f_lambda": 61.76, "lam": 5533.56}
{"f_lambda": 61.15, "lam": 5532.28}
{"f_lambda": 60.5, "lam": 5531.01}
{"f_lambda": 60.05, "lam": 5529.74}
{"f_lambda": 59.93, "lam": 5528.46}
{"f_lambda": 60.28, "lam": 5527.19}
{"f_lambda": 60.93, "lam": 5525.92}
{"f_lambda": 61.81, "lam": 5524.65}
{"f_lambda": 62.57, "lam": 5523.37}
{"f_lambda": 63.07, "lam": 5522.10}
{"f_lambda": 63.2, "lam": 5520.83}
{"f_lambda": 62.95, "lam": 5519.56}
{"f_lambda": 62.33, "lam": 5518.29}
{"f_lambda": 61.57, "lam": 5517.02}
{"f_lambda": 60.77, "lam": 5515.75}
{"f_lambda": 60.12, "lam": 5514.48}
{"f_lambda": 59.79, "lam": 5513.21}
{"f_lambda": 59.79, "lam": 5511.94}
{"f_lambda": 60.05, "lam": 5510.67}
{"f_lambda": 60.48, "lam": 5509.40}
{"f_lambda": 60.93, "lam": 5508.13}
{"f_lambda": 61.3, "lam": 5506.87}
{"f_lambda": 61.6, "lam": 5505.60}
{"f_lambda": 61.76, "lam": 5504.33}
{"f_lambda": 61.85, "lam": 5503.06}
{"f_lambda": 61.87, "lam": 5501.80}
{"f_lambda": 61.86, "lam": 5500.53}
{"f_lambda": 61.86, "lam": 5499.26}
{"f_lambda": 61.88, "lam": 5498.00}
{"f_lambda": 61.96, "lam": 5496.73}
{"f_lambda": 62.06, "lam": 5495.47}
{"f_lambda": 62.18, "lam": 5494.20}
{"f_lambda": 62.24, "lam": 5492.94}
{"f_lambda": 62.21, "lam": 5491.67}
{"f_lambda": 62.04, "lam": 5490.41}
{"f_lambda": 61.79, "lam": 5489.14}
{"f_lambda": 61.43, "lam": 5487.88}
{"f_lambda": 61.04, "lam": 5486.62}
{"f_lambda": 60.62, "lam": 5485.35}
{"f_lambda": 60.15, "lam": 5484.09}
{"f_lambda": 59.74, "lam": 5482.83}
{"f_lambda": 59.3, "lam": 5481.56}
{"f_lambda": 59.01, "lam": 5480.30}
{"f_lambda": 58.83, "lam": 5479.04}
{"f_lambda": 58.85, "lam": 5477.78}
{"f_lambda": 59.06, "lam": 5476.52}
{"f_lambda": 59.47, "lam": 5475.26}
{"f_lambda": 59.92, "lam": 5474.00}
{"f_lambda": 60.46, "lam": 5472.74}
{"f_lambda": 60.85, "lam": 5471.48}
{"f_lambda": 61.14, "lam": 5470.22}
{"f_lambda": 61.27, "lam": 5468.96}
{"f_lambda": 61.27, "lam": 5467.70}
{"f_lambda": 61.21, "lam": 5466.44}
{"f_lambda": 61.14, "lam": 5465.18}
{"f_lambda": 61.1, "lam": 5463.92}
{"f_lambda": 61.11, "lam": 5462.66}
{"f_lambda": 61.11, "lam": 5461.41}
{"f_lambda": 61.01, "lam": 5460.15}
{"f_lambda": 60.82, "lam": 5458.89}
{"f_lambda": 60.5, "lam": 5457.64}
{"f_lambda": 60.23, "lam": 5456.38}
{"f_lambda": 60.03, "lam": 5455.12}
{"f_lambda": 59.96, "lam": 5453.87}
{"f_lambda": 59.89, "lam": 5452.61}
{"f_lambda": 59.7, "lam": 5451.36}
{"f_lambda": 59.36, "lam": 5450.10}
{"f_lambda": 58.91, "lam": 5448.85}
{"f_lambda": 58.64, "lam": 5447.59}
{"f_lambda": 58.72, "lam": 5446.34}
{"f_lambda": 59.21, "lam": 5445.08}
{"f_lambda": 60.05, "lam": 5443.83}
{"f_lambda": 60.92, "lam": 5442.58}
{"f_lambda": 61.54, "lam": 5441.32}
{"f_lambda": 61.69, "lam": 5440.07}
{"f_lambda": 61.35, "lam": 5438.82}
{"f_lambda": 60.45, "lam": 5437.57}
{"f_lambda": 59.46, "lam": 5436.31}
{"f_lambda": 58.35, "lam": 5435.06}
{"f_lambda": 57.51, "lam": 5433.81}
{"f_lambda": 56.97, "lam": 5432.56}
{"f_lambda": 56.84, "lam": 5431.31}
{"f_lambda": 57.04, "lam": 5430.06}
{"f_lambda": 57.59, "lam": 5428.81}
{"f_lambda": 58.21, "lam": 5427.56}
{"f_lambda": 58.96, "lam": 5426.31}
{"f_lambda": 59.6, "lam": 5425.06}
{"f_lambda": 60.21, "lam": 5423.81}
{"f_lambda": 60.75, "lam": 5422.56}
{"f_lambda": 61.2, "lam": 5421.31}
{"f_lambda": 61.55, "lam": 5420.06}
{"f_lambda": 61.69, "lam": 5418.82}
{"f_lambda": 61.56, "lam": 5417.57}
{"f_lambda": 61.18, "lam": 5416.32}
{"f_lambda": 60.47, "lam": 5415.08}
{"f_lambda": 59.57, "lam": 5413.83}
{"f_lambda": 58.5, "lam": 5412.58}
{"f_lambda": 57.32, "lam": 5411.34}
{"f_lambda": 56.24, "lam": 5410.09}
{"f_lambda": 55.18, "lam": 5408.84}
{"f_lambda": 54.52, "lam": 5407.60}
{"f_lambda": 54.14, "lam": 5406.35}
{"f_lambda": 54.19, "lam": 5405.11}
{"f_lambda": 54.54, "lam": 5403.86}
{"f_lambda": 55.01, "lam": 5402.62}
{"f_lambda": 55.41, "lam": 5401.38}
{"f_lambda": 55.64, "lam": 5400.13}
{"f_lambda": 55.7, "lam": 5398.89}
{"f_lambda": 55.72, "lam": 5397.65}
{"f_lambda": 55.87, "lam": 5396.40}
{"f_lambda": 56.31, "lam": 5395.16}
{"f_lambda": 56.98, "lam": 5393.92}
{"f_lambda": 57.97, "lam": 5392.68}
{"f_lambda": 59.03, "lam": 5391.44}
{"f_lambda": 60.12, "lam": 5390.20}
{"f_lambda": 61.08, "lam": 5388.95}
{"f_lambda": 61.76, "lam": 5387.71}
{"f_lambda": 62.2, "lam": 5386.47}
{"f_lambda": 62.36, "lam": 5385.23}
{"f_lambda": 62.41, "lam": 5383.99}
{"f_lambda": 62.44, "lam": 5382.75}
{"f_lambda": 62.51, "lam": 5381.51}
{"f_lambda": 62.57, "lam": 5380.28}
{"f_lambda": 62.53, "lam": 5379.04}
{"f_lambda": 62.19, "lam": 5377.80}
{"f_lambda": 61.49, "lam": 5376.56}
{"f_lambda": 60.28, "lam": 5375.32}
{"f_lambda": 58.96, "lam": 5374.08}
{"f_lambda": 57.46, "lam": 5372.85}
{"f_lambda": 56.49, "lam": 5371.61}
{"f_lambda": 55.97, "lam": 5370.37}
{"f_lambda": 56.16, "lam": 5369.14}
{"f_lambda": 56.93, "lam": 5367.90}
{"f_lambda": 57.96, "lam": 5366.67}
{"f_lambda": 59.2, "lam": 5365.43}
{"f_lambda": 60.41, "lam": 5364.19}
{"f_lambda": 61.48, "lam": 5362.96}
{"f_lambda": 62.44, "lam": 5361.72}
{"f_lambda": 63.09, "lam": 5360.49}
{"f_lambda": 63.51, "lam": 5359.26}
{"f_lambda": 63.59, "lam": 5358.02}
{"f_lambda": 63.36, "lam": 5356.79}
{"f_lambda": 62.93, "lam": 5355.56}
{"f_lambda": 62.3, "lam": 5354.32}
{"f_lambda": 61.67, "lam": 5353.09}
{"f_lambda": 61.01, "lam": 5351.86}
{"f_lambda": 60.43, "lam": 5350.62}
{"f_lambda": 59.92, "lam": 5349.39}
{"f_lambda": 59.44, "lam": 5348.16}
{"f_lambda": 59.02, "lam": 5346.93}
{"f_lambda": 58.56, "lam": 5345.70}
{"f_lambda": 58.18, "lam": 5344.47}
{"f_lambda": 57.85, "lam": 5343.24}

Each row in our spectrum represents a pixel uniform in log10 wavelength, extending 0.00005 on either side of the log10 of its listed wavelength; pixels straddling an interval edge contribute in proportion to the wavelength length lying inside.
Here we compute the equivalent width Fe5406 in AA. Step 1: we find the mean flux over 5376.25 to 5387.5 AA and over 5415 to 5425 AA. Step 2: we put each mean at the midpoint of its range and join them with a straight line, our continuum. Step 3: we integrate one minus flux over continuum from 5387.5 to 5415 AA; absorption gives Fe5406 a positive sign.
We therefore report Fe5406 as 2.2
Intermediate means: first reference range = 62.3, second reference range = 61.1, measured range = 56.8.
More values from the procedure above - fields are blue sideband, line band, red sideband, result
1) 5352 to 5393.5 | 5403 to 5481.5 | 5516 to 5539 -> 2.36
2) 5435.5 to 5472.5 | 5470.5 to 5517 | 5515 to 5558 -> 0.52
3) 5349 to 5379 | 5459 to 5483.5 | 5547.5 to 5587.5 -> 0.26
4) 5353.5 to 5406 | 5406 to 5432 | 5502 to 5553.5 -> 0.63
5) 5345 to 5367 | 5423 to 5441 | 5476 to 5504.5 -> 0.63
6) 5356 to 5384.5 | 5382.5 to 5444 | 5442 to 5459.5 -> 1.53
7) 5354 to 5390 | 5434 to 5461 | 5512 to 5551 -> 0.66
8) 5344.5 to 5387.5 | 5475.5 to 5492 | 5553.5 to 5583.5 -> 0.22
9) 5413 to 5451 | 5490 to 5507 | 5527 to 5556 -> -0.09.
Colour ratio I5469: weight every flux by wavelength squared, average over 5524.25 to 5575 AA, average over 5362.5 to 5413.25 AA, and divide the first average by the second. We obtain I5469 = 1.13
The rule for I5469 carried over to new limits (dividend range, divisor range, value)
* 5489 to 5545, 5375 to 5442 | 1.09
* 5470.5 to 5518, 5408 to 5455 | 1.05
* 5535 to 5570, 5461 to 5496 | 1.07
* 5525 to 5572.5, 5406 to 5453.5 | 1.10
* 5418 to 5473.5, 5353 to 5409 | 1.04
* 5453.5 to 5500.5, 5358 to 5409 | 1.07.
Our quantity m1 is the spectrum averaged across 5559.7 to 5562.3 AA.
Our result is 62.9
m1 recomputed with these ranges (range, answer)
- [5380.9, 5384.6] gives 62.4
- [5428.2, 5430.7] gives 57.3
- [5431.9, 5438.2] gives 58.5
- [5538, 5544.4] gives 63.3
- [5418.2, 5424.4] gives 61.1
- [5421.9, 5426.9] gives 59.8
